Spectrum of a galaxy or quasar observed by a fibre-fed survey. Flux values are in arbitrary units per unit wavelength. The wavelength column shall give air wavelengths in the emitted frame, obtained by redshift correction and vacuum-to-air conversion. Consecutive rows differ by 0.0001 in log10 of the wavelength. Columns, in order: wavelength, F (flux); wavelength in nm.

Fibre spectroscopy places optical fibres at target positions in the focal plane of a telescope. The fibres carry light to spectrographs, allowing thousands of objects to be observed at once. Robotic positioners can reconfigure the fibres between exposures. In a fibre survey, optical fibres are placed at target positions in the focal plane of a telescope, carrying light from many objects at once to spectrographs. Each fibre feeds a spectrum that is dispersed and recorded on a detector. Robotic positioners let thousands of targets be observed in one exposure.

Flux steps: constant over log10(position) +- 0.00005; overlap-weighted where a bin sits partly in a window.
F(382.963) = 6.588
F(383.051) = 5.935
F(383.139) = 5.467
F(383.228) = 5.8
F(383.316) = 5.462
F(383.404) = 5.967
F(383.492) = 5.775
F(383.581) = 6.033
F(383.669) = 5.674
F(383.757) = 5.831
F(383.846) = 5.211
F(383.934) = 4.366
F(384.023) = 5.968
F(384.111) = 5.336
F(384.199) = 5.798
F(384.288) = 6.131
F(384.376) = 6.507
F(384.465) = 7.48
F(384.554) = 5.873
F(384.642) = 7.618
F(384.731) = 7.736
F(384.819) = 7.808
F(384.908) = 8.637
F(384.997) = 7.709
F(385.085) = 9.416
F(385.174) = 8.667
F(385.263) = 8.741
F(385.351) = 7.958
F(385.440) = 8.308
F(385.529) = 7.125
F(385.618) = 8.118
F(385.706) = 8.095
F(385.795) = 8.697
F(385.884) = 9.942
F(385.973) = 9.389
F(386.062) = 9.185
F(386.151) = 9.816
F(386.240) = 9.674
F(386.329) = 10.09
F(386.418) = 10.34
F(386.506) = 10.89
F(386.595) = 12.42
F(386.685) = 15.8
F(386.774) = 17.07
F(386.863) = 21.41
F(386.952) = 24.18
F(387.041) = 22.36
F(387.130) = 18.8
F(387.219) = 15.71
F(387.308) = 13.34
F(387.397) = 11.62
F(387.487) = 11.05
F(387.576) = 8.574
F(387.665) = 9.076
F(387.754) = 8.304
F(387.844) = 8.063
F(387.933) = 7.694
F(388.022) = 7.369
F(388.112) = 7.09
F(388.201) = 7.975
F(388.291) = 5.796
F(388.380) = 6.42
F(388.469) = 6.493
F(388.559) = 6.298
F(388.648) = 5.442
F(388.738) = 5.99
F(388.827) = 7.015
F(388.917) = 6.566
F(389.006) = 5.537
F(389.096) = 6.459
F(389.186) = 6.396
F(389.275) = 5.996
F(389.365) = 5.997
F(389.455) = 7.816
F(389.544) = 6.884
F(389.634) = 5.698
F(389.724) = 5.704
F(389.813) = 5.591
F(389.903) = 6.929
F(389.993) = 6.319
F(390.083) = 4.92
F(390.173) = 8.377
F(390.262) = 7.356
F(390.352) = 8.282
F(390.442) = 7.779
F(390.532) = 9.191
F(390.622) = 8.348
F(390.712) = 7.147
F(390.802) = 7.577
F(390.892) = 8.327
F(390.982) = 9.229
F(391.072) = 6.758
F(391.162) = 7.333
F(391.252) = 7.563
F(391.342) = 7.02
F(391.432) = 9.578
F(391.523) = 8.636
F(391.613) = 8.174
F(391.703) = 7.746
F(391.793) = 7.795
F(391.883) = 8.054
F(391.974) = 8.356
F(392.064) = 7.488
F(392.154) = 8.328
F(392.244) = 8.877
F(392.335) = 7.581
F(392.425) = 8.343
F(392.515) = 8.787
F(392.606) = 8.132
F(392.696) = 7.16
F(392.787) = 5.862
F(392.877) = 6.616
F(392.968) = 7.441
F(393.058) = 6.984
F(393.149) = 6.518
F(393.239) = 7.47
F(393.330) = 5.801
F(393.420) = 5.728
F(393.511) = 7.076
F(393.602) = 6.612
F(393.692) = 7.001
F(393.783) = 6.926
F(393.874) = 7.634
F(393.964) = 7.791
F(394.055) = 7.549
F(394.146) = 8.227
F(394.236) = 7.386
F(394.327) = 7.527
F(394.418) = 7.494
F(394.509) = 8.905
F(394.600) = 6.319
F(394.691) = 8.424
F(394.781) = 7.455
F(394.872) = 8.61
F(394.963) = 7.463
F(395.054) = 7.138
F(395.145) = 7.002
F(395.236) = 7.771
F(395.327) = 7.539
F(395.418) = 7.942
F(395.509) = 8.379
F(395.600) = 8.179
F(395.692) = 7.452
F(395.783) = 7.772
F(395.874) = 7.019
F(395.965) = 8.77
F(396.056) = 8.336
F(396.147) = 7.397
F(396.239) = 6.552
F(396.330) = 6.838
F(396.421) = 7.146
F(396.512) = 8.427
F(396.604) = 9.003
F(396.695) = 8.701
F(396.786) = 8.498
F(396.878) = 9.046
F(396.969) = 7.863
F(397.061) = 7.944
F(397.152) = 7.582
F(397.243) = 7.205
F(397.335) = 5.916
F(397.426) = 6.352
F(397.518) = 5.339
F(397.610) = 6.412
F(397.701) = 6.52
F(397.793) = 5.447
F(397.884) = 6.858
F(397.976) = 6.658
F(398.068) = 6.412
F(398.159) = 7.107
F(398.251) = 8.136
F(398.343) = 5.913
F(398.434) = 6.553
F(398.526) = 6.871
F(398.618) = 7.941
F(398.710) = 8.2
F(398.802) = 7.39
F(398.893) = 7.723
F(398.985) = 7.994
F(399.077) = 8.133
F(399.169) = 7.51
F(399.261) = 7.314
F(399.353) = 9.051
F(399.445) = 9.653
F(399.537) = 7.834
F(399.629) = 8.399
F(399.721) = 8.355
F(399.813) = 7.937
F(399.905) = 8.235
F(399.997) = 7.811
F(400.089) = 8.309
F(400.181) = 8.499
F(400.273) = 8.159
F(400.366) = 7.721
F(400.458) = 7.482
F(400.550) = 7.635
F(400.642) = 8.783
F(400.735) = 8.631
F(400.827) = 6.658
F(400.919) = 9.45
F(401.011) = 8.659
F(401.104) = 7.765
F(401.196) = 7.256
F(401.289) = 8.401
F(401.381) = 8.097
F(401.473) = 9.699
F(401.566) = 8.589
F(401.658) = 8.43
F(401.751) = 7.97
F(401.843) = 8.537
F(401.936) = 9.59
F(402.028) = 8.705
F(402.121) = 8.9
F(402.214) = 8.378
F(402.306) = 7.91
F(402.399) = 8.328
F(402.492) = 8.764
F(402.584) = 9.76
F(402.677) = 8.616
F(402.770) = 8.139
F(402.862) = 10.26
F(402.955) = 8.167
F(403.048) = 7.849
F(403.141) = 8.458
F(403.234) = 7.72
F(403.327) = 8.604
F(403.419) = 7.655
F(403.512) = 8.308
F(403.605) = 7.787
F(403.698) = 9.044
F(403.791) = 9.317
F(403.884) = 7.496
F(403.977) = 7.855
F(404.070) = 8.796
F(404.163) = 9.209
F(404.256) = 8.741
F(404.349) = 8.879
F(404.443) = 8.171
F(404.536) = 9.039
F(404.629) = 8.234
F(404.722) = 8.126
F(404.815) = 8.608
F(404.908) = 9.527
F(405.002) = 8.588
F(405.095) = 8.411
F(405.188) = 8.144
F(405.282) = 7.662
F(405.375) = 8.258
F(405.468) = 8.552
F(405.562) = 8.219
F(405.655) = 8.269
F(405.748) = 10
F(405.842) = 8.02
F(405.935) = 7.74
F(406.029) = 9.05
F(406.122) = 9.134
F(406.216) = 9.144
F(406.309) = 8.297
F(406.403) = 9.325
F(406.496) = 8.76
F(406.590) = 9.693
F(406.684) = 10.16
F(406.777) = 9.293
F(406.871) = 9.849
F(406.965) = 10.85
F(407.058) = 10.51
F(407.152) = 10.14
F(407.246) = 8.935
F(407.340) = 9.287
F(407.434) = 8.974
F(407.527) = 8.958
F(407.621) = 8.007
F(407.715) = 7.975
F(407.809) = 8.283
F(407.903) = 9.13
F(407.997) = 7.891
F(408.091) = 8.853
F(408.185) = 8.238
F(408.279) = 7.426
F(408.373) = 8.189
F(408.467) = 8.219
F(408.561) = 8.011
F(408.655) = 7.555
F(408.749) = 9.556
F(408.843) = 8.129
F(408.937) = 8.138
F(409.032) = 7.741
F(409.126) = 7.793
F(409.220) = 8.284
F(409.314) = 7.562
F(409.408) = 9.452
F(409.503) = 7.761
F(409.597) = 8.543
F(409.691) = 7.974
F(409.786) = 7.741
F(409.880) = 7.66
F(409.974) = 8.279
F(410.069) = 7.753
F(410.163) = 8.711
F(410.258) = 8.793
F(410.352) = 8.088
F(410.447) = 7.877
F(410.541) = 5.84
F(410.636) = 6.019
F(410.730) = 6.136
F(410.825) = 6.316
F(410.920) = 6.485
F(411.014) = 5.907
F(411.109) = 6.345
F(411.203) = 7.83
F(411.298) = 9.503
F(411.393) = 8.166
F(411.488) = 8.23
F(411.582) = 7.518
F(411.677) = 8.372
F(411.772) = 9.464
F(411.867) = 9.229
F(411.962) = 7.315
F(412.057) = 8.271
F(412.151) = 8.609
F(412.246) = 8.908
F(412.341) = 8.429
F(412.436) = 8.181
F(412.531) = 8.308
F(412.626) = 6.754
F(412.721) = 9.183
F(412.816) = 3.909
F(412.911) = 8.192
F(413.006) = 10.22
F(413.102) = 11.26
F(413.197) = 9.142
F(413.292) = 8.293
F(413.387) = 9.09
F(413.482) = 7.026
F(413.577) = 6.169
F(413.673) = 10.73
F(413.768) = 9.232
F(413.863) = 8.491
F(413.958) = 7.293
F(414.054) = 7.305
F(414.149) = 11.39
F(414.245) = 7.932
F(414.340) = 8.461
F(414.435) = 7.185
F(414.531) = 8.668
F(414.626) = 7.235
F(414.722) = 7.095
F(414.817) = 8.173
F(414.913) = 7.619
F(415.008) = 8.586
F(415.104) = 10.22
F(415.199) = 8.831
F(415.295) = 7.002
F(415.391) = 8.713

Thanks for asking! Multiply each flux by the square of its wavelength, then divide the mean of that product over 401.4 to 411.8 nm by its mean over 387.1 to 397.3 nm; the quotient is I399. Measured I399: 1.17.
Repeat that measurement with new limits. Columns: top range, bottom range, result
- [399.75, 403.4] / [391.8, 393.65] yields 1.19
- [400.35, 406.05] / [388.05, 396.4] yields 1.22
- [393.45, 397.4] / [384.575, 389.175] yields 0.81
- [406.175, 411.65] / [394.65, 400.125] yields 1.15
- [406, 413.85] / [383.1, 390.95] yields 1.11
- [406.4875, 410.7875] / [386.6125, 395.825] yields 1.10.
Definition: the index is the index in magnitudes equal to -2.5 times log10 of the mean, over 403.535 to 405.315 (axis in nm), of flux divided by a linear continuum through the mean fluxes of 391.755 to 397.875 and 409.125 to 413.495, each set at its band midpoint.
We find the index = -0.10 mag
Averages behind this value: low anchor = 7.48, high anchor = 7.98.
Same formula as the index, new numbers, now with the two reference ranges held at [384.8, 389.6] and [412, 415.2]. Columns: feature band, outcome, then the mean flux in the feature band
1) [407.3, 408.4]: 0.026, 8.43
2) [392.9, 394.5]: 0.288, 7.16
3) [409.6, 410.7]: 0.109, 7.71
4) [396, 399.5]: 0.225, 7.42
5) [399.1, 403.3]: 0.076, 8.36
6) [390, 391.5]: 0.216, 7.77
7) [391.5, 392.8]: 0.177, 8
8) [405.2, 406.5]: 0.019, 8.59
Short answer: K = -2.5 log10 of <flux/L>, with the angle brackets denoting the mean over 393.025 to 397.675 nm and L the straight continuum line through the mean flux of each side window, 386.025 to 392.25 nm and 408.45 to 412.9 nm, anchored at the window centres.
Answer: 0.16 mag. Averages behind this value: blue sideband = 9.01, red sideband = 7.85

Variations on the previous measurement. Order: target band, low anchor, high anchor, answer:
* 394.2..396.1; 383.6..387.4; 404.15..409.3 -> 0.21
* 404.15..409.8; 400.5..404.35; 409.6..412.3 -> -0.07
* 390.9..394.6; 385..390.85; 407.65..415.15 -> 0.18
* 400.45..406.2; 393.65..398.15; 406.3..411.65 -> -0.07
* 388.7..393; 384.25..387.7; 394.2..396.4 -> 0.23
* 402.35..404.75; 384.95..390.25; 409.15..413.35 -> -0.01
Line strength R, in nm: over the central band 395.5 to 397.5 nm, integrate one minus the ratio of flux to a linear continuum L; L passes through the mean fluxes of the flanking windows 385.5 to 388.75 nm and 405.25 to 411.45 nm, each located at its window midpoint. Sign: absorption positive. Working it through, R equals 0.41 nm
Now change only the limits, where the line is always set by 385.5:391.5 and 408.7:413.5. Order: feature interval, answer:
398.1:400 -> 0.173 nm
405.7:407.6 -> -0.246 nm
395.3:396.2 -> 0.089 nm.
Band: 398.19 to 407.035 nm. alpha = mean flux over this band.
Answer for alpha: 8.43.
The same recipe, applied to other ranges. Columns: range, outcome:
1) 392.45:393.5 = 6.98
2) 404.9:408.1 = 8.9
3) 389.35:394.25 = 7.42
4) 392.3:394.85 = 7.33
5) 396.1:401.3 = 7.64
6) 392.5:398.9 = 7.34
